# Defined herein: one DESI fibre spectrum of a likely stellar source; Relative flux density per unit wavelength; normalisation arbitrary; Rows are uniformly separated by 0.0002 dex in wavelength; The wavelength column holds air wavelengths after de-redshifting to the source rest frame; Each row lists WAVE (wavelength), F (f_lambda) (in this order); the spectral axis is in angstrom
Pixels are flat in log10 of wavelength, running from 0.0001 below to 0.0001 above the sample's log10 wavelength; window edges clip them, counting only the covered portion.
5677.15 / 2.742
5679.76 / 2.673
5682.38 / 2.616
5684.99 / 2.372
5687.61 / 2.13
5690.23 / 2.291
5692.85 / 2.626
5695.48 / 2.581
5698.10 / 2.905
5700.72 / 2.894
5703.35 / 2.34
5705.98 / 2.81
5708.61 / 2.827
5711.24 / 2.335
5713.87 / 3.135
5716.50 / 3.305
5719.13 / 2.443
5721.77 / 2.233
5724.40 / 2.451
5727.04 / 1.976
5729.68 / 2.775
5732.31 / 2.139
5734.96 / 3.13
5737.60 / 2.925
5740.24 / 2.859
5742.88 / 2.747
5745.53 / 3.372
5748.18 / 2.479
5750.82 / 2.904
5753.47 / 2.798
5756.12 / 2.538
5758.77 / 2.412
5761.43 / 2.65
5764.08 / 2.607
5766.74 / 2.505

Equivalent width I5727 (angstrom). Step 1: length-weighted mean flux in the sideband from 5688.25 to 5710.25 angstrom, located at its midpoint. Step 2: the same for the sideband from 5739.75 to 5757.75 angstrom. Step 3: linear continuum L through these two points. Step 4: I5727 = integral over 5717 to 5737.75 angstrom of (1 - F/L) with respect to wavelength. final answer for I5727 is 1.6 angstrom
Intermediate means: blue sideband 2.64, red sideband 2.81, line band 2.52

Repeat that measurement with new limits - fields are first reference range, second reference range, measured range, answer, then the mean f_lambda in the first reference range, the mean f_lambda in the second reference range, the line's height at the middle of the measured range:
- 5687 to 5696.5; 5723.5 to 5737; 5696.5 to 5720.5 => -3.03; 2.42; 2.52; 2.46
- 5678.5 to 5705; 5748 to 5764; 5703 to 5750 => -1.72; 2.55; 2.64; 2.6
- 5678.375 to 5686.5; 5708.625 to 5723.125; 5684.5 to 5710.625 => 0.41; 2.55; 2.7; 2.62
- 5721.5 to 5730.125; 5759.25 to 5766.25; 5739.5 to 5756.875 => -2.37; 2.33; 2.58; 2.48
